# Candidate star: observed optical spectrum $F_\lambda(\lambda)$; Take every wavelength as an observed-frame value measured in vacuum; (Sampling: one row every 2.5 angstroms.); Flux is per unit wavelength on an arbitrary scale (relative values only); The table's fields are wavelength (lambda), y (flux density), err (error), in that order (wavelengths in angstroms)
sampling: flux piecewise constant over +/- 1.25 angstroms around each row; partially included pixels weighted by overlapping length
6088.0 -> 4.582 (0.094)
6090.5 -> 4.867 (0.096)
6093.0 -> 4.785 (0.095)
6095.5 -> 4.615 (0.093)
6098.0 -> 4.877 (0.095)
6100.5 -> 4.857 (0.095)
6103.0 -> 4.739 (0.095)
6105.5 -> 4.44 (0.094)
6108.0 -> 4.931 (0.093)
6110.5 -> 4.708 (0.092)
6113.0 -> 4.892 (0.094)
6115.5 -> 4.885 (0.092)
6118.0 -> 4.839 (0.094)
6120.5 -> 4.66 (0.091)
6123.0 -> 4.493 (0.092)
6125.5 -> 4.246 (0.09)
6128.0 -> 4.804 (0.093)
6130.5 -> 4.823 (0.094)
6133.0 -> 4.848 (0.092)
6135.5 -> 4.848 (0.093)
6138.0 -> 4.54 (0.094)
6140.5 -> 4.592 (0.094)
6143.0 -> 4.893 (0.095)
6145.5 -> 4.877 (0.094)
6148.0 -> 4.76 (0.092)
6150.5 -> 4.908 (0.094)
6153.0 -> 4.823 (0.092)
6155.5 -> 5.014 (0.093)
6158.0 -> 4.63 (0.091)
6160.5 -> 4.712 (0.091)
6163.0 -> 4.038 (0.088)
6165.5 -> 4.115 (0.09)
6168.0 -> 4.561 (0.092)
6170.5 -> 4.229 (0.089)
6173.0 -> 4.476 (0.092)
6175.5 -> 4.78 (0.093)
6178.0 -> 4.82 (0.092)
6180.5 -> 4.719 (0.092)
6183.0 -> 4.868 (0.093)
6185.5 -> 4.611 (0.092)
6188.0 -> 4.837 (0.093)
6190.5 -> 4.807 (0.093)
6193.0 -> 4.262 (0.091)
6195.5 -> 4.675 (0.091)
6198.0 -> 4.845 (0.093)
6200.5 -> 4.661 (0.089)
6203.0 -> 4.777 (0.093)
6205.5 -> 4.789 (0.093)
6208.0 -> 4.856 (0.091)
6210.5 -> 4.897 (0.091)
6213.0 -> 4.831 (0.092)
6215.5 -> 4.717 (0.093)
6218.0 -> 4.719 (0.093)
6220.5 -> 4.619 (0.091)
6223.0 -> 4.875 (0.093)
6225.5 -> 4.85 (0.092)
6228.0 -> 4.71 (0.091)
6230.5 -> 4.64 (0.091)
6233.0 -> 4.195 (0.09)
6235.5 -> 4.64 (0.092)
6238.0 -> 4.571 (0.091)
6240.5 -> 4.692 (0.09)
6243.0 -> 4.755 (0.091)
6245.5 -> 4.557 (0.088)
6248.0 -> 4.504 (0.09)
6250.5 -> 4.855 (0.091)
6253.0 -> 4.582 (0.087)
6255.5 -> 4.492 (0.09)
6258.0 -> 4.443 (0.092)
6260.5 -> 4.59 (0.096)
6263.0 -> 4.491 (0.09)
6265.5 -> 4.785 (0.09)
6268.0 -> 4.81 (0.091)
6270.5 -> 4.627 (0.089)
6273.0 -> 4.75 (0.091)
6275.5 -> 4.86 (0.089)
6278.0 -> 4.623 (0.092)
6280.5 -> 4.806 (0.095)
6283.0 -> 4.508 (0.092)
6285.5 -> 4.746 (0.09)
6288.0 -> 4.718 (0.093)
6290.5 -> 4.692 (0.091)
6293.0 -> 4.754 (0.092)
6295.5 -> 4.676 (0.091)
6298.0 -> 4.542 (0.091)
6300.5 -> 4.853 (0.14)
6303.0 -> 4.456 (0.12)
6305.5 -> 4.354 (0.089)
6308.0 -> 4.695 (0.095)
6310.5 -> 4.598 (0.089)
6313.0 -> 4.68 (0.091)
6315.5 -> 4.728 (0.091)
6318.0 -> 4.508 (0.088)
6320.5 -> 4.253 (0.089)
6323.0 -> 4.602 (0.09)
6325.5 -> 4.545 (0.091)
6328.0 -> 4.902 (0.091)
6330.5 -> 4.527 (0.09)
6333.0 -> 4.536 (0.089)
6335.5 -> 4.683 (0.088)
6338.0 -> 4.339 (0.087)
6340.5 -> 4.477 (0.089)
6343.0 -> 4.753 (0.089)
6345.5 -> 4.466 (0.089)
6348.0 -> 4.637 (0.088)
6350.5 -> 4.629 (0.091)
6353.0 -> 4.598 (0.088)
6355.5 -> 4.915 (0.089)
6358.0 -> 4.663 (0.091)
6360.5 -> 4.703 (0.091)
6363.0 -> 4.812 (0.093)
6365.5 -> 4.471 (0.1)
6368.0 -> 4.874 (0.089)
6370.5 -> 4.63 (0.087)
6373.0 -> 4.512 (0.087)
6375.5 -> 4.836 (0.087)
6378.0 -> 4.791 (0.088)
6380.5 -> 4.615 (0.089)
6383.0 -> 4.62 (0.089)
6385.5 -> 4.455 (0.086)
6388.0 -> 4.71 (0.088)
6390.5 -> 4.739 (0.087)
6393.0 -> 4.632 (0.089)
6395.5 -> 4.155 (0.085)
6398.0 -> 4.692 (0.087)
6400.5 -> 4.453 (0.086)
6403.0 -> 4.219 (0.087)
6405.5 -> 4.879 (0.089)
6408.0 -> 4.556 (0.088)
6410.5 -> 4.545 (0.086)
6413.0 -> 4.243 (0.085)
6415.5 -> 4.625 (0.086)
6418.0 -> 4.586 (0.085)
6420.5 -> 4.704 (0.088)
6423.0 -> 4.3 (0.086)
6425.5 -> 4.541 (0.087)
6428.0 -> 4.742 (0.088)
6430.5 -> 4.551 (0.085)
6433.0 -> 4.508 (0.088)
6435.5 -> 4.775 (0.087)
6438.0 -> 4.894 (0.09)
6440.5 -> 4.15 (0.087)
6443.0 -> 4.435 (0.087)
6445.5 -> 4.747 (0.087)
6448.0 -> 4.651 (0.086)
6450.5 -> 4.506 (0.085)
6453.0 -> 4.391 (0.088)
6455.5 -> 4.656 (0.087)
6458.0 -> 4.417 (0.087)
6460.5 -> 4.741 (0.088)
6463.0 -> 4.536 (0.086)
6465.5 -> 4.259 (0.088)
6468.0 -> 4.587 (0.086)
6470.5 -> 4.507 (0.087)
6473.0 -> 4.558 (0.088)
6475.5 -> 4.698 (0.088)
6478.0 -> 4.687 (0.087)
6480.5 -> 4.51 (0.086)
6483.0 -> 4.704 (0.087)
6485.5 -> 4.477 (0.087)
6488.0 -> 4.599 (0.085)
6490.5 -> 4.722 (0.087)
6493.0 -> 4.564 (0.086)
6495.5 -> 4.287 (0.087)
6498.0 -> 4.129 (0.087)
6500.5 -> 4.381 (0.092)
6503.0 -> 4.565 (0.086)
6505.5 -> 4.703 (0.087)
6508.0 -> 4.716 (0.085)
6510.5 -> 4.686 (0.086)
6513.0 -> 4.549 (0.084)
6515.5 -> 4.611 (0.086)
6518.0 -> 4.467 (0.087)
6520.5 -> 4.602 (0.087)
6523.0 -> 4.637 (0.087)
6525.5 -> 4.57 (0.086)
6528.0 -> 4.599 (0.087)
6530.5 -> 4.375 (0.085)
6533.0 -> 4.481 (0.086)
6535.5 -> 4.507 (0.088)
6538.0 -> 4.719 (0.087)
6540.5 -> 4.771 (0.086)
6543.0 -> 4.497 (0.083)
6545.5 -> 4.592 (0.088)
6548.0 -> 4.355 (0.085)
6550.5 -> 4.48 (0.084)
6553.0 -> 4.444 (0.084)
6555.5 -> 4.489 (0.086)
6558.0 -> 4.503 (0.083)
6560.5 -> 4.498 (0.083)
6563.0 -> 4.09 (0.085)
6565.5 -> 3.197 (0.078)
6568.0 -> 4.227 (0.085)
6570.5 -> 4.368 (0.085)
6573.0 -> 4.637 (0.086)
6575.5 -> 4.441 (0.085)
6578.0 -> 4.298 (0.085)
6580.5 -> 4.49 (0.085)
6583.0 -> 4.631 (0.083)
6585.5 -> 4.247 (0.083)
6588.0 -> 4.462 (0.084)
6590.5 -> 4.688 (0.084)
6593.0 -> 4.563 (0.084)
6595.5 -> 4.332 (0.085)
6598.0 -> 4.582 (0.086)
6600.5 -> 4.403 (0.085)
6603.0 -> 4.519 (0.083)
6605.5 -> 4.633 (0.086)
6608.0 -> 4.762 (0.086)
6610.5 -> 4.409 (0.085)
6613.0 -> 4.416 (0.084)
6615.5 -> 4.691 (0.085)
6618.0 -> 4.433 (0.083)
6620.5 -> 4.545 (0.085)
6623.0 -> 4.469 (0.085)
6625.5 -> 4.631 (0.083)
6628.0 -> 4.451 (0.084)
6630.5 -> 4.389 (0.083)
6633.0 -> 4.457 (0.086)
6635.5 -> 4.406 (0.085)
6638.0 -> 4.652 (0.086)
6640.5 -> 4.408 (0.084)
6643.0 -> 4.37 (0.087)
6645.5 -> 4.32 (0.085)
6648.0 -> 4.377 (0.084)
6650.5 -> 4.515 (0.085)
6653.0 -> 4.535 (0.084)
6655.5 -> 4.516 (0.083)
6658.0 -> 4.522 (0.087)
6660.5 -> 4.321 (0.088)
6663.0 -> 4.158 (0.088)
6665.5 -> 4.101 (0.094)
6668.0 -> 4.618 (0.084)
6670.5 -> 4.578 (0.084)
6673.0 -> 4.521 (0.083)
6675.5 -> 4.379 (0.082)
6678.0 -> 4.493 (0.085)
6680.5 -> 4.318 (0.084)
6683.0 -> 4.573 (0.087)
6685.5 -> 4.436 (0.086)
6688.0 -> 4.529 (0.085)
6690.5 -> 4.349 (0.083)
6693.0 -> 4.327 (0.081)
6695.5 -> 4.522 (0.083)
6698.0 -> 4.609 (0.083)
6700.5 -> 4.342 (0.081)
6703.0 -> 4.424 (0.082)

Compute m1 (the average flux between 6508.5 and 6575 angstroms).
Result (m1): 4.46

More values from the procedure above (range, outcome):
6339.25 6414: 4.61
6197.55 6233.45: 4.74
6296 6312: 4.59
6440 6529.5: 4.55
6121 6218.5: 4.68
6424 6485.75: 4.57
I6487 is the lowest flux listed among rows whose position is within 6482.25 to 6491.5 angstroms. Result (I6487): 4.477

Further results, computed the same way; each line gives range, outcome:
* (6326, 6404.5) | 4.155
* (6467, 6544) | 4.129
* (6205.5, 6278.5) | 4.195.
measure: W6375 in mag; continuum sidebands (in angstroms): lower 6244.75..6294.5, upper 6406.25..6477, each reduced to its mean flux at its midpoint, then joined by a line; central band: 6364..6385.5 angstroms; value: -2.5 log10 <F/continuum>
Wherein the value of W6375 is -0.01 mag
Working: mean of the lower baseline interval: 4.66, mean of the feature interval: 4.66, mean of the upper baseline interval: 4.55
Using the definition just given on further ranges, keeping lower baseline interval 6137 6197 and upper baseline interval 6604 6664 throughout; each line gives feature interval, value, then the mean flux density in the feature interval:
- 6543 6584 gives 0.03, 4.36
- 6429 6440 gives -0.02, 4.65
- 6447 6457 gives 0.00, 4.55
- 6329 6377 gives -0.01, 4.64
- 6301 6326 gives 0.01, 4.55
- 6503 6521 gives -0.02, 4.62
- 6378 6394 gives -0.02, 4.64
